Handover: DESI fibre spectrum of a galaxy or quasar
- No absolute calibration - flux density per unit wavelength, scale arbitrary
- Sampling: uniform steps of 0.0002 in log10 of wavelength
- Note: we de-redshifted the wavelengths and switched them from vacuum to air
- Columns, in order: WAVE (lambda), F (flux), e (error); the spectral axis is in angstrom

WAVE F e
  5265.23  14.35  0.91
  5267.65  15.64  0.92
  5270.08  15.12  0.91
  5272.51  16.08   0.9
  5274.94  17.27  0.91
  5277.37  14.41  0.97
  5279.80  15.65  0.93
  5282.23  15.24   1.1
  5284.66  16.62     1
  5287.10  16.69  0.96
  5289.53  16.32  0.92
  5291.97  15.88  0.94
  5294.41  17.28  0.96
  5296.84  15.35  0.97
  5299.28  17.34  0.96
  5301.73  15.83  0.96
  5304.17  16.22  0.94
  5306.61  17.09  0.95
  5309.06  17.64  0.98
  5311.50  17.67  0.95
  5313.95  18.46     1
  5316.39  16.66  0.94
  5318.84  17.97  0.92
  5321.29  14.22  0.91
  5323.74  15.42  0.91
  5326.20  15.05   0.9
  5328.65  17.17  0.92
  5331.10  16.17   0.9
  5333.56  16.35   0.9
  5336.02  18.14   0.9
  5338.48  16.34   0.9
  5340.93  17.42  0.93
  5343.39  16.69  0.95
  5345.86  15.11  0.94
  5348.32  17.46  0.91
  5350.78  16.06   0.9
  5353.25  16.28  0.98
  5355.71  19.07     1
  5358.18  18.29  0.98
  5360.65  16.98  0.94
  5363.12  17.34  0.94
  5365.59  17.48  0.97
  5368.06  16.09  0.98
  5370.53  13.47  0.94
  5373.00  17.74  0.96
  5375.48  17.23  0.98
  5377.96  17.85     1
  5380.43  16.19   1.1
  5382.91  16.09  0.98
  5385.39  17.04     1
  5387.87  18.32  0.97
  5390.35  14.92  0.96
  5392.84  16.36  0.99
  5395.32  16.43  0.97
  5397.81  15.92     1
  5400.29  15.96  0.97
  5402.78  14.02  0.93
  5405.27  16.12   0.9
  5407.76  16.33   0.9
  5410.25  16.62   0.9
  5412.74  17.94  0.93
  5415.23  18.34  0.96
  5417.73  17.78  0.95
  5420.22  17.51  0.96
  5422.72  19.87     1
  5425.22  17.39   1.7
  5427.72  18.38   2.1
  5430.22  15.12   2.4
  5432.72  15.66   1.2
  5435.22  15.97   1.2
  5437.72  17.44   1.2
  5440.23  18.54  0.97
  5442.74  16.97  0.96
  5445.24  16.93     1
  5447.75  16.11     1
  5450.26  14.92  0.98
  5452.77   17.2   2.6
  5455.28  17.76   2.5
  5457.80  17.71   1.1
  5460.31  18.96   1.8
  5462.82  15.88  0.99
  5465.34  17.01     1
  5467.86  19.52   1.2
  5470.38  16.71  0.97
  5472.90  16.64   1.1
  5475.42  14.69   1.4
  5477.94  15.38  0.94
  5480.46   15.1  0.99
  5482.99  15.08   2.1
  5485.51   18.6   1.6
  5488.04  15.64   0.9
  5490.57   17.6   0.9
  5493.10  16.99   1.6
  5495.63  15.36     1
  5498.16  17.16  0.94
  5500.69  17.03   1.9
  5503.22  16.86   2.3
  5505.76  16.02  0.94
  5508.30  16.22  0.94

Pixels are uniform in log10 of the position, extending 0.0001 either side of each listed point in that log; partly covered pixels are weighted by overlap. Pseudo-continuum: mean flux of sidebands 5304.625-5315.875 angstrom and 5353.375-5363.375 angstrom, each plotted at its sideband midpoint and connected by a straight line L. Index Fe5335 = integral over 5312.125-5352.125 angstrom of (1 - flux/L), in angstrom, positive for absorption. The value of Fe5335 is 2.5 angstrom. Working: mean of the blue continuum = 17.6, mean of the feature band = 16.6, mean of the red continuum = 17.8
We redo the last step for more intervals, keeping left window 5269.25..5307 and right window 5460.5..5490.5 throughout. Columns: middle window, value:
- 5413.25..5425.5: -1.36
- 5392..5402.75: 0.29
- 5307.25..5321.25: -1.01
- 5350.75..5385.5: -1.28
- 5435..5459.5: -0.84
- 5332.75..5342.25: -0.50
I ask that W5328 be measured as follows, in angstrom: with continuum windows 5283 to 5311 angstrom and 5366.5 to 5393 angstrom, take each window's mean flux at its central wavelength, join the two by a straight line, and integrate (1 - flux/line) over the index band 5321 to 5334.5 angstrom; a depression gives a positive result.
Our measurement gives 0.6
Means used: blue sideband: 16.6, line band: 15.8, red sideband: 16.5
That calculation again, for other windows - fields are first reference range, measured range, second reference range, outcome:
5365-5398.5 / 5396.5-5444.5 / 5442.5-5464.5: -0.58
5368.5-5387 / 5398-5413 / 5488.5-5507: 0.49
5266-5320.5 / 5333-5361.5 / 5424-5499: -0.85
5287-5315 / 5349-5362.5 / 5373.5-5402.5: -0.58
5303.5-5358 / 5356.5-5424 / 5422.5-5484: -0.19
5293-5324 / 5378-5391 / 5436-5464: 0.18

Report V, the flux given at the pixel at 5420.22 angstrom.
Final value 17.51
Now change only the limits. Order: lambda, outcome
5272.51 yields 16.08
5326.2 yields 15.05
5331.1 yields 16.17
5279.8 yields 15.65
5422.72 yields 19.87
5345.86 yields 15.11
